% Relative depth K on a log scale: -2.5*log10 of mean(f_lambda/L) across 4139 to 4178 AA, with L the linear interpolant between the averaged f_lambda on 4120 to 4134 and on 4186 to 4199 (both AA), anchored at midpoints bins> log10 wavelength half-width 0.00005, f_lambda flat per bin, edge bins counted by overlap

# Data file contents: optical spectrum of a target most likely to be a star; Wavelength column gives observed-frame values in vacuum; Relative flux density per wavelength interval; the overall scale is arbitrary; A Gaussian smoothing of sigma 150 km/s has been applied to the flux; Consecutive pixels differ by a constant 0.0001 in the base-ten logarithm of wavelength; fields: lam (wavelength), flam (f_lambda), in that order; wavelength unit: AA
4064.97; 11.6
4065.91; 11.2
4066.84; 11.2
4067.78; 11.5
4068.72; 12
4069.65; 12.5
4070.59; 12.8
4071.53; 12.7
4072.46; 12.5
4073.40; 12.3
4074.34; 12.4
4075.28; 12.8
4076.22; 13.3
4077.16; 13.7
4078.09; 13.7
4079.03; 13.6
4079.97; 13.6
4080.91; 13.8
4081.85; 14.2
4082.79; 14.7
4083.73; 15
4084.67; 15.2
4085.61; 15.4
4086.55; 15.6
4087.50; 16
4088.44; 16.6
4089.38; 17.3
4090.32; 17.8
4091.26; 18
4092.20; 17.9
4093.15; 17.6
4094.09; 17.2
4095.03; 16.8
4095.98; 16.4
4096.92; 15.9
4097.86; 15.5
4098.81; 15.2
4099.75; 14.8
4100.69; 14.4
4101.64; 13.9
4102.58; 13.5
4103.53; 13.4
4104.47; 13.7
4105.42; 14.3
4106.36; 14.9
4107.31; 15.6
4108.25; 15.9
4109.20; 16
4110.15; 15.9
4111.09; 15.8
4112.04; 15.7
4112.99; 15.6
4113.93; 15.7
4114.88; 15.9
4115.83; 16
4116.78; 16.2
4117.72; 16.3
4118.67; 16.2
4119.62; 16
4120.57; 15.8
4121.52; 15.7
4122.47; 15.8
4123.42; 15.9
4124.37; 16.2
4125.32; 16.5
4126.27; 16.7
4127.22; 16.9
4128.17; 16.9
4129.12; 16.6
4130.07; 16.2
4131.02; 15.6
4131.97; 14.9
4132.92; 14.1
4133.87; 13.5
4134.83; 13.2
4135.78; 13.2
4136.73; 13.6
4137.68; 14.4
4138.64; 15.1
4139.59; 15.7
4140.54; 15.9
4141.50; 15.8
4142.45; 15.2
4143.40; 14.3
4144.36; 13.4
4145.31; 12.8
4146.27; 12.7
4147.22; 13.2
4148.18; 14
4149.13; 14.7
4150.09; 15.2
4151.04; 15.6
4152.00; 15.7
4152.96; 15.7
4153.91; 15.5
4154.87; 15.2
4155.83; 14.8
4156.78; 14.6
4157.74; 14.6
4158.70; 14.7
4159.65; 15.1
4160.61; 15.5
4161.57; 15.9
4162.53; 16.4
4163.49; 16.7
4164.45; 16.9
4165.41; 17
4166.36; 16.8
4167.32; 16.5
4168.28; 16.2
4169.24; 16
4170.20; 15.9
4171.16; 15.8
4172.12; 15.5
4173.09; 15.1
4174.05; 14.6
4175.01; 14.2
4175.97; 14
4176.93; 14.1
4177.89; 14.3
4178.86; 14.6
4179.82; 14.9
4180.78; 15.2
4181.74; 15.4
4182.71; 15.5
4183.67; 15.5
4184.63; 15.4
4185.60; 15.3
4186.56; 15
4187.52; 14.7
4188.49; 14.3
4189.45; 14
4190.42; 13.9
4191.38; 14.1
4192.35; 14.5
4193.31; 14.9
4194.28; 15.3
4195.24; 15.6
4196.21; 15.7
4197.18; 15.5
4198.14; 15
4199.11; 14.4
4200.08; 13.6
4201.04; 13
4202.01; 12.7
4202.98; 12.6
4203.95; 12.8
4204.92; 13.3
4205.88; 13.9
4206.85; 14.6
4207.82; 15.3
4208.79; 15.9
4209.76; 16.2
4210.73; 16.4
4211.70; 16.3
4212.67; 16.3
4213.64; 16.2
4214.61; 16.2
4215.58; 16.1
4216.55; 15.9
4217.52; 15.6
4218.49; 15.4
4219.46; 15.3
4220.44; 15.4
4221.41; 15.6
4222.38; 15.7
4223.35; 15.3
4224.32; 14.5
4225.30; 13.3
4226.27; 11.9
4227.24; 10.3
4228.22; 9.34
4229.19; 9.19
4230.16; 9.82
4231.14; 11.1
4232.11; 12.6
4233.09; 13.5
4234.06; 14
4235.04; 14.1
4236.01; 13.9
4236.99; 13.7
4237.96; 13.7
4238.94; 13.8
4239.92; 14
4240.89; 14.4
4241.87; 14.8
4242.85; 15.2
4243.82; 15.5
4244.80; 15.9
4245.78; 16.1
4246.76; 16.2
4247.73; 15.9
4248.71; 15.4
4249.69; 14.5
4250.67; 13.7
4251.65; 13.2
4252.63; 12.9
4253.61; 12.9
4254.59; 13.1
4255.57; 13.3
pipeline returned 0.013 mag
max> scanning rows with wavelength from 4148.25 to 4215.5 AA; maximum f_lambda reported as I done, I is 17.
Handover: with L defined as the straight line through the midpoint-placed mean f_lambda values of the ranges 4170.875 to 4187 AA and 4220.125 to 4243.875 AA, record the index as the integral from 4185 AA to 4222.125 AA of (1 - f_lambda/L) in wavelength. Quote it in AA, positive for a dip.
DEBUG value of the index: -1.9 AA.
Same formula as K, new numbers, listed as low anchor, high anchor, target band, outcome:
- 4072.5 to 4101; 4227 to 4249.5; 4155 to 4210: -0.06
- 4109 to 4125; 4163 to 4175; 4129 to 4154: 0.10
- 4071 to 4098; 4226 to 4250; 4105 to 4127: -0.08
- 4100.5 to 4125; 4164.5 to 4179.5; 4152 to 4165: -0.01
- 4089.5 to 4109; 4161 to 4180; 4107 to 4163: 0.02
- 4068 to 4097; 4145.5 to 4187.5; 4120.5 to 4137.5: -0.03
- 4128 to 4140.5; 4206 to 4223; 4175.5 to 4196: 0.04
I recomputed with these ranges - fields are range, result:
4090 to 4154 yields 18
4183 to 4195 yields 15.5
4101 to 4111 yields 16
